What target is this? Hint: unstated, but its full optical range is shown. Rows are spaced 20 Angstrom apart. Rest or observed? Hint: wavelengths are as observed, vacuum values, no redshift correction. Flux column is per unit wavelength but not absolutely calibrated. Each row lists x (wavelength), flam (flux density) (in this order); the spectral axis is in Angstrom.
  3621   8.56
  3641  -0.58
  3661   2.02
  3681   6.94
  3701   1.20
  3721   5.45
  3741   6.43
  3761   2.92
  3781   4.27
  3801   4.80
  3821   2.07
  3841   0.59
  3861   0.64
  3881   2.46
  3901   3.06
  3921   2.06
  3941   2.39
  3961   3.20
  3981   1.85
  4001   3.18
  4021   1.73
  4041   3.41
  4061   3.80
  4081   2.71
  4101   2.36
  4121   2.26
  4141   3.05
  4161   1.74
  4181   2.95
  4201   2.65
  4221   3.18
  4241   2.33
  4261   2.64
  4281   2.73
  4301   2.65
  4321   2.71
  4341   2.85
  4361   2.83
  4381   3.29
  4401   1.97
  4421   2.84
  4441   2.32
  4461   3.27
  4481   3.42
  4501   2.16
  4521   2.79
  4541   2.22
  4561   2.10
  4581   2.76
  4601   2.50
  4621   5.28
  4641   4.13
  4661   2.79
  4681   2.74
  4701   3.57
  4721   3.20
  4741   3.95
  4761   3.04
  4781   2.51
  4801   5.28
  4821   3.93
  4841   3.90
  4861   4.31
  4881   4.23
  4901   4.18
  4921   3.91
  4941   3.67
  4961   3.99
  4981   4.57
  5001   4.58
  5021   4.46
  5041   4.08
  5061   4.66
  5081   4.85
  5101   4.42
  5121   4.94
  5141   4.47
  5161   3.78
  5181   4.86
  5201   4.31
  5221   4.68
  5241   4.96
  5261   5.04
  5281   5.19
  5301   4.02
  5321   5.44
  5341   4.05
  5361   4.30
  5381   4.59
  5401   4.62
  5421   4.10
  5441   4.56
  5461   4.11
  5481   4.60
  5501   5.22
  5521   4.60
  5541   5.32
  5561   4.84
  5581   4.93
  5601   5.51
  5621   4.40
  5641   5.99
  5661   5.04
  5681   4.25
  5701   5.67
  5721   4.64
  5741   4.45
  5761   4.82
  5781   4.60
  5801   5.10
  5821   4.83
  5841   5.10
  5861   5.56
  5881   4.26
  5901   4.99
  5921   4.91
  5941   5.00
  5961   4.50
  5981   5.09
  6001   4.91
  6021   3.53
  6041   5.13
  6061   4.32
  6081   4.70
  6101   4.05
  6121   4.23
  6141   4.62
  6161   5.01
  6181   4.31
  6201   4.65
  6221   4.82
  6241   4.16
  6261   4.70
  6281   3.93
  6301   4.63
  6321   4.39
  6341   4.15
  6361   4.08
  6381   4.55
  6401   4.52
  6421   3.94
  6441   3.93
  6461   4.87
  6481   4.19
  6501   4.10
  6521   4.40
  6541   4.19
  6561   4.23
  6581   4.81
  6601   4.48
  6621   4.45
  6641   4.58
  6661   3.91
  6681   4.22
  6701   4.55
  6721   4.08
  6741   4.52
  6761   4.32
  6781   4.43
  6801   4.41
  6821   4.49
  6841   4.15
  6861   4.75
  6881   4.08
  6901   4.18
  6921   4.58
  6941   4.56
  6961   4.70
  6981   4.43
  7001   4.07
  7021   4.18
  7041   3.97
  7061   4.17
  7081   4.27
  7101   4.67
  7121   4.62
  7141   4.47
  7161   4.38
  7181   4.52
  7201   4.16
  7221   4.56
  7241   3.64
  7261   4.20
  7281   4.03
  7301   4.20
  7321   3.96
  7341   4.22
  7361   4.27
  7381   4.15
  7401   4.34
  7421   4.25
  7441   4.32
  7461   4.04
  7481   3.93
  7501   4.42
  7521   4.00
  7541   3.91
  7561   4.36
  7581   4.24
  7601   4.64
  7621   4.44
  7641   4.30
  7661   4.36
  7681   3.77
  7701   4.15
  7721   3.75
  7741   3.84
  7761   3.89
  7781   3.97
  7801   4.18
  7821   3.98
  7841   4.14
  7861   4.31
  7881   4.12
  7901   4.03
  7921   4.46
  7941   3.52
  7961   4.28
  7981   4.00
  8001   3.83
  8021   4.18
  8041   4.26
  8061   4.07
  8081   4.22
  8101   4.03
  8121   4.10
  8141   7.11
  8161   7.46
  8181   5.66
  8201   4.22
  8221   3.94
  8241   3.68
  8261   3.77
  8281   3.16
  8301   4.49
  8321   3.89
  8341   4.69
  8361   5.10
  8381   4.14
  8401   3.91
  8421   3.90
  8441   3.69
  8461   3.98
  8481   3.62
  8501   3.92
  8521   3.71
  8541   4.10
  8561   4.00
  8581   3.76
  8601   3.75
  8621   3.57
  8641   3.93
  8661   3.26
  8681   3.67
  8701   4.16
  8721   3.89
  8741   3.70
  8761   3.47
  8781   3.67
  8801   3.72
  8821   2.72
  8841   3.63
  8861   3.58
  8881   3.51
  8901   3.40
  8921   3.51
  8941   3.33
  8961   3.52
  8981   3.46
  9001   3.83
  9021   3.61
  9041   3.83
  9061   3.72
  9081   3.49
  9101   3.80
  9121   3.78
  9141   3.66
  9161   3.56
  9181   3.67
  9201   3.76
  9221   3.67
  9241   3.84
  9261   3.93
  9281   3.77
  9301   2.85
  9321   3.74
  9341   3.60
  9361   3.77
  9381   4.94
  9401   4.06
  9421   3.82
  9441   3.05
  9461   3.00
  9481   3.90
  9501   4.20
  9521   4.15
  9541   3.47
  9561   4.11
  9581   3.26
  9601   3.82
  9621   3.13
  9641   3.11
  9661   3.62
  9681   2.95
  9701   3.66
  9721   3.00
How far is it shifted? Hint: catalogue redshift 0.24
